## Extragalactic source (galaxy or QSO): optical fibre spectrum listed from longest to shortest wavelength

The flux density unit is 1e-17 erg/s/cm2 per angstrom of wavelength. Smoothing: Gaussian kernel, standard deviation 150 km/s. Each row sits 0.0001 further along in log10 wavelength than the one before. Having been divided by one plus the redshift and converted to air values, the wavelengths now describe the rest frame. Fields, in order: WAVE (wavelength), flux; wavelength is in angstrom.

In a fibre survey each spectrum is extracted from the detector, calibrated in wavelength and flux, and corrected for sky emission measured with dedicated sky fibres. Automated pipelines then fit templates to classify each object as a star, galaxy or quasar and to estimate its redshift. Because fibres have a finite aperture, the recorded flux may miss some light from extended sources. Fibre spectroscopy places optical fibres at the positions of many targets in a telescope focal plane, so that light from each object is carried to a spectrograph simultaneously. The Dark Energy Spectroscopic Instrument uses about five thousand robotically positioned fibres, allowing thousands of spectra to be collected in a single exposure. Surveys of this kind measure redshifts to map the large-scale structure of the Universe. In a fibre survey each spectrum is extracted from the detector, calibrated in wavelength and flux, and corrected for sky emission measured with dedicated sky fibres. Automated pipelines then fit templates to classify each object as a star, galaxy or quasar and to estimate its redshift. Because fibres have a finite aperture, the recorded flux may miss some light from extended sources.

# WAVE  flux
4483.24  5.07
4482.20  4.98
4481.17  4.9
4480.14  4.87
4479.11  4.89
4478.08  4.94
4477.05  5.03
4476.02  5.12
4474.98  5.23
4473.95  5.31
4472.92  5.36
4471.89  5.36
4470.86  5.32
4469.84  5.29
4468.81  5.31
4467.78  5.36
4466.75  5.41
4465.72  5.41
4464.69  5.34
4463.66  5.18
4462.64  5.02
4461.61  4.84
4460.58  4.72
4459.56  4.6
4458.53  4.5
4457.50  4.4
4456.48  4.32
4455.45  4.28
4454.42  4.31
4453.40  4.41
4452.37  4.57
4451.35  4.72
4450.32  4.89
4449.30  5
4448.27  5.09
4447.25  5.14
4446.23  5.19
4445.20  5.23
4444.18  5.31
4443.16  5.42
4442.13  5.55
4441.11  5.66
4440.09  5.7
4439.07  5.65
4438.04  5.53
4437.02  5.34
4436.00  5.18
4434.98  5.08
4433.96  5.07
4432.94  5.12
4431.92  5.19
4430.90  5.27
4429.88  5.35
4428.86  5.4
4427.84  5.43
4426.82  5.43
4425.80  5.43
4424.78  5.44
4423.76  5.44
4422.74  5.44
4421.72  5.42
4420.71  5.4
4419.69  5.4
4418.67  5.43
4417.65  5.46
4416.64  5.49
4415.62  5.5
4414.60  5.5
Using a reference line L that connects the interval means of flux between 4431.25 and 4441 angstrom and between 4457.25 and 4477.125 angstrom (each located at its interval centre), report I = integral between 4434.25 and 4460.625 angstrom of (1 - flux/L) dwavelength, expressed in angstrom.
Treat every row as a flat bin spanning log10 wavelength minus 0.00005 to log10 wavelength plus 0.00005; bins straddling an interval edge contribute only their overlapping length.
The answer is 1.3 angstrom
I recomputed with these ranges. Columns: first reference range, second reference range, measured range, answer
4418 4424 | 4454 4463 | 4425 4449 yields -1.4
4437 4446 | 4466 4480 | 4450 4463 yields 1.9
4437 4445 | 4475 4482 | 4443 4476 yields 1.6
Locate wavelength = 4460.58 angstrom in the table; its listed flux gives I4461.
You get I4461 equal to 4.72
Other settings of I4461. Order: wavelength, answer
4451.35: 4.72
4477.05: 5.03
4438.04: 5.53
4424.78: 5.44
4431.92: 5.19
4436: 5.18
